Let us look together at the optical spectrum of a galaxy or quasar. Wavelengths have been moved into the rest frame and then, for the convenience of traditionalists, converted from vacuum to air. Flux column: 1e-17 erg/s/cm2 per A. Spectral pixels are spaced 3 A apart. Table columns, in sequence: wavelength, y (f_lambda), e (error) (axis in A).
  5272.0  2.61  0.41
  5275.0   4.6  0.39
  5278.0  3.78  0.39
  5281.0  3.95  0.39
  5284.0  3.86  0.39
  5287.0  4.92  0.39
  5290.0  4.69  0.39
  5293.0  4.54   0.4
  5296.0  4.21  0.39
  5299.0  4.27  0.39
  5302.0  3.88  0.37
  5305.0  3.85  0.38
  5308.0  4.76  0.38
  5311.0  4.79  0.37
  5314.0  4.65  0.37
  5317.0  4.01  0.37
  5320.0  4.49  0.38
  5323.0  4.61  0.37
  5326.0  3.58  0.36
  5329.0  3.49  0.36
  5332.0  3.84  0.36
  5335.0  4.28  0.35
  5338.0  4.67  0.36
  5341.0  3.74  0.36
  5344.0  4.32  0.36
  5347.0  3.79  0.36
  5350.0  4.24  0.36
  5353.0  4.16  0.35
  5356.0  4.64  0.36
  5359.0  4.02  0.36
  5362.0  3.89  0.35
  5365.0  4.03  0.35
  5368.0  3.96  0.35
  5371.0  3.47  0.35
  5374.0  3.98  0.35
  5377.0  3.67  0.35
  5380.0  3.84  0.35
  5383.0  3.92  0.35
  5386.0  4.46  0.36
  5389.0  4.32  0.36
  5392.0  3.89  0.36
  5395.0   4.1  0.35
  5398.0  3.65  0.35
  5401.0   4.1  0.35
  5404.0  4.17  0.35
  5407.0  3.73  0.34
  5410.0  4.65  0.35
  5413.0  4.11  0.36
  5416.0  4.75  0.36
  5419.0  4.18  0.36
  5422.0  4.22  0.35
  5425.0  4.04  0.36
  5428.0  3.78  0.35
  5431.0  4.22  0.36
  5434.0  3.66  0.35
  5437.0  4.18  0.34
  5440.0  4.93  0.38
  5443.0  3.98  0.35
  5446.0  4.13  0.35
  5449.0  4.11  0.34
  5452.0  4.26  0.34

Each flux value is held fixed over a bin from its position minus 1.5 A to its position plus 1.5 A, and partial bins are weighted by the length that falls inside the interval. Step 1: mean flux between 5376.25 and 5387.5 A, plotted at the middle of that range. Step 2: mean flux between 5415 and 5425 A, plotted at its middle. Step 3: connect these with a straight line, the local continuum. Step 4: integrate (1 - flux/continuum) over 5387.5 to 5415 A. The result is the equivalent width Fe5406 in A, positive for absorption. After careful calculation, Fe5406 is 0.4 A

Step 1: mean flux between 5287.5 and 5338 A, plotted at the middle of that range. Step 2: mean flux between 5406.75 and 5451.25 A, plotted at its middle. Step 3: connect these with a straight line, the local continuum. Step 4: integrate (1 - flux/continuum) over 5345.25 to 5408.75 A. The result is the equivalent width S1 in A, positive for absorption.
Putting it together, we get 3.3 A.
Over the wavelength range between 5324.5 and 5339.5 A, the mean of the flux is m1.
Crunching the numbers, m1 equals 3.97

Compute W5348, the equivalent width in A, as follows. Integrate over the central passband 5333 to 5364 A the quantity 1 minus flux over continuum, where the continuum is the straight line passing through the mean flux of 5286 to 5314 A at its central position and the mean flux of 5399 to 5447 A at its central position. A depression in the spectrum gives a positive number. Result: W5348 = 1.2 A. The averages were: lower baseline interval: 4.44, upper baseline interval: 4.17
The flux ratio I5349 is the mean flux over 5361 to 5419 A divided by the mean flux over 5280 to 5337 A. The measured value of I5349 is 0.95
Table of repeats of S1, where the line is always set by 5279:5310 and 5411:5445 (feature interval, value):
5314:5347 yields 1.2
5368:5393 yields 1.7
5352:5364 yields 0.2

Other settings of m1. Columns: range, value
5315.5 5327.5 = 4.17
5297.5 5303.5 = 4.08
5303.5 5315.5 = 4.51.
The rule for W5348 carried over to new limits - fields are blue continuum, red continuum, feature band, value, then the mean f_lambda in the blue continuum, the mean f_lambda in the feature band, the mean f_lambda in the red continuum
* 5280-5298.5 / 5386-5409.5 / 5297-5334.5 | 0.9 A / 4.37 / 4.19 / 4.05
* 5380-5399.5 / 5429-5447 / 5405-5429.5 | -0.4 A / 4.04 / 4.18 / 4.17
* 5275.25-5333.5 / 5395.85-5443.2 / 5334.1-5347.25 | 0.0 A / 4.23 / 4.19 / 4.15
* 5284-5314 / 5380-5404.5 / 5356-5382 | 1.5 A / 4.42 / 3.9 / 4.06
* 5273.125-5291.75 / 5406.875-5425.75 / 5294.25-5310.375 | 0.2 A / 4.27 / 4.23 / 4.29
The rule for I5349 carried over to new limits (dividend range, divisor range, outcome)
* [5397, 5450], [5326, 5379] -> 1.04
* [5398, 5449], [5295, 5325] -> 0.96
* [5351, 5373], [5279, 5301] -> 0.93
